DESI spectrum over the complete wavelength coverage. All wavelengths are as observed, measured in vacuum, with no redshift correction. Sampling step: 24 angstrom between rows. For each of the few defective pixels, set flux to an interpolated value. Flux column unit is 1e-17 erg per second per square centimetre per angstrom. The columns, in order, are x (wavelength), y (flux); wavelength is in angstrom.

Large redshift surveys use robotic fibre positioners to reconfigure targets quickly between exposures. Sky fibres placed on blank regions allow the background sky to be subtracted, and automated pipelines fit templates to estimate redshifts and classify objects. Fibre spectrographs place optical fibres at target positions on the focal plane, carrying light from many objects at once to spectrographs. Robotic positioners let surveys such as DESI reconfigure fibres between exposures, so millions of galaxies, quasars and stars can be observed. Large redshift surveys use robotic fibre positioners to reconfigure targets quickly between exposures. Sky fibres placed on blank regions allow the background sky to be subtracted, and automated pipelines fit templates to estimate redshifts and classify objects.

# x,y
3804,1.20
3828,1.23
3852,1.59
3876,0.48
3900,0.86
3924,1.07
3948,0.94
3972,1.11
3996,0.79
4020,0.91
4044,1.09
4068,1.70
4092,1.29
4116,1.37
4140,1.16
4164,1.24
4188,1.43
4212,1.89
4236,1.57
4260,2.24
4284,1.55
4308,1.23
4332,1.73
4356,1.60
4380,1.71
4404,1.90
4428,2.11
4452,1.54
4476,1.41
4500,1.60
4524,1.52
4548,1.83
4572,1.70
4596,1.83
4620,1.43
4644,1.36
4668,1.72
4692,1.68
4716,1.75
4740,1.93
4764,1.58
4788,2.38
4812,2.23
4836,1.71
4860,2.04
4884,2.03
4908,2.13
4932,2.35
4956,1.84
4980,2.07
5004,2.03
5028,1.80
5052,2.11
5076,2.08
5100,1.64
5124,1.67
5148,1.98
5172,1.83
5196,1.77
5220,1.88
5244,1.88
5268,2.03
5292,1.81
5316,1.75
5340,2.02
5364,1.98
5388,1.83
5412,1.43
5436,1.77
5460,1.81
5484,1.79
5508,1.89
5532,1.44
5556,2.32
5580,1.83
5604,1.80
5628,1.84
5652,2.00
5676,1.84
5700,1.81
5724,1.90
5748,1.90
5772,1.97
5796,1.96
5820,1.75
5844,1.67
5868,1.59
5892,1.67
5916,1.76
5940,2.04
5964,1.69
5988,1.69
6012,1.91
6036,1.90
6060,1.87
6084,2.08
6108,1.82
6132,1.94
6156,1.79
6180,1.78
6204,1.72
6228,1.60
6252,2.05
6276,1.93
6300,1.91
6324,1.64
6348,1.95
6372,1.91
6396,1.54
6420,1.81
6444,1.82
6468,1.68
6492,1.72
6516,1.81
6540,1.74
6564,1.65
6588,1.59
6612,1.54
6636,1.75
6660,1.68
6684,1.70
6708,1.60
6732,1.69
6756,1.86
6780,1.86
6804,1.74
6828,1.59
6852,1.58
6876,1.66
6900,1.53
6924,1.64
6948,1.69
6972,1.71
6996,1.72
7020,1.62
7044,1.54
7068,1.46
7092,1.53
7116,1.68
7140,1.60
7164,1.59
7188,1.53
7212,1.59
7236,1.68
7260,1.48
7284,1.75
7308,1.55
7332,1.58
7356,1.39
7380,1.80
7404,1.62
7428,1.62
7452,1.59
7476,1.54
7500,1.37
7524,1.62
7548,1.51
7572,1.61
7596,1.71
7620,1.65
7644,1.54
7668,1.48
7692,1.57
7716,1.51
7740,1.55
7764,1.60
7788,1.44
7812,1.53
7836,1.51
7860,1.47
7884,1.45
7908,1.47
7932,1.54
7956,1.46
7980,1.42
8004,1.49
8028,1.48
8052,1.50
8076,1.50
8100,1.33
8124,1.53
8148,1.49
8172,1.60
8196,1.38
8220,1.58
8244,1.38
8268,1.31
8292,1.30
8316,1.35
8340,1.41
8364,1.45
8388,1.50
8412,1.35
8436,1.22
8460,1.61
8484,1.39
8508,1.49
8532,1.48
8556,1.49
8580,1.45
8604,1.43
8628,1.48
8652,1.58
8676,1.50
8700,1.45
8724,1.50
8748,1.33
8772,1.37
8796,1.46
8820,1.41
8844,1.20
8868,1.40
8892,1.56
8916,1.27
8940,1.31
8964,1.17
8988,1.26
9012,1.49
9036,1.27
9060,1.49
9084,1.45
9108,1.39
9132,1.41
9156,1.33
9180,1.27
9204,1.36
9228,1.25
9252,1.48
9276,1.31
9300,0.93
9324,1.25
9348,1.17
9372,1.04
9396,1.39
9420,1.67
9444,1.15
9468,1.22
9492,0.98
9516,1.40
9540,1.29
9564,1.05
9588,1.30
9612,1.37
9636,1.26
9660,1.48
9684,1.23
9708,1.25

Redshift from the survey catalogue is 0.050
